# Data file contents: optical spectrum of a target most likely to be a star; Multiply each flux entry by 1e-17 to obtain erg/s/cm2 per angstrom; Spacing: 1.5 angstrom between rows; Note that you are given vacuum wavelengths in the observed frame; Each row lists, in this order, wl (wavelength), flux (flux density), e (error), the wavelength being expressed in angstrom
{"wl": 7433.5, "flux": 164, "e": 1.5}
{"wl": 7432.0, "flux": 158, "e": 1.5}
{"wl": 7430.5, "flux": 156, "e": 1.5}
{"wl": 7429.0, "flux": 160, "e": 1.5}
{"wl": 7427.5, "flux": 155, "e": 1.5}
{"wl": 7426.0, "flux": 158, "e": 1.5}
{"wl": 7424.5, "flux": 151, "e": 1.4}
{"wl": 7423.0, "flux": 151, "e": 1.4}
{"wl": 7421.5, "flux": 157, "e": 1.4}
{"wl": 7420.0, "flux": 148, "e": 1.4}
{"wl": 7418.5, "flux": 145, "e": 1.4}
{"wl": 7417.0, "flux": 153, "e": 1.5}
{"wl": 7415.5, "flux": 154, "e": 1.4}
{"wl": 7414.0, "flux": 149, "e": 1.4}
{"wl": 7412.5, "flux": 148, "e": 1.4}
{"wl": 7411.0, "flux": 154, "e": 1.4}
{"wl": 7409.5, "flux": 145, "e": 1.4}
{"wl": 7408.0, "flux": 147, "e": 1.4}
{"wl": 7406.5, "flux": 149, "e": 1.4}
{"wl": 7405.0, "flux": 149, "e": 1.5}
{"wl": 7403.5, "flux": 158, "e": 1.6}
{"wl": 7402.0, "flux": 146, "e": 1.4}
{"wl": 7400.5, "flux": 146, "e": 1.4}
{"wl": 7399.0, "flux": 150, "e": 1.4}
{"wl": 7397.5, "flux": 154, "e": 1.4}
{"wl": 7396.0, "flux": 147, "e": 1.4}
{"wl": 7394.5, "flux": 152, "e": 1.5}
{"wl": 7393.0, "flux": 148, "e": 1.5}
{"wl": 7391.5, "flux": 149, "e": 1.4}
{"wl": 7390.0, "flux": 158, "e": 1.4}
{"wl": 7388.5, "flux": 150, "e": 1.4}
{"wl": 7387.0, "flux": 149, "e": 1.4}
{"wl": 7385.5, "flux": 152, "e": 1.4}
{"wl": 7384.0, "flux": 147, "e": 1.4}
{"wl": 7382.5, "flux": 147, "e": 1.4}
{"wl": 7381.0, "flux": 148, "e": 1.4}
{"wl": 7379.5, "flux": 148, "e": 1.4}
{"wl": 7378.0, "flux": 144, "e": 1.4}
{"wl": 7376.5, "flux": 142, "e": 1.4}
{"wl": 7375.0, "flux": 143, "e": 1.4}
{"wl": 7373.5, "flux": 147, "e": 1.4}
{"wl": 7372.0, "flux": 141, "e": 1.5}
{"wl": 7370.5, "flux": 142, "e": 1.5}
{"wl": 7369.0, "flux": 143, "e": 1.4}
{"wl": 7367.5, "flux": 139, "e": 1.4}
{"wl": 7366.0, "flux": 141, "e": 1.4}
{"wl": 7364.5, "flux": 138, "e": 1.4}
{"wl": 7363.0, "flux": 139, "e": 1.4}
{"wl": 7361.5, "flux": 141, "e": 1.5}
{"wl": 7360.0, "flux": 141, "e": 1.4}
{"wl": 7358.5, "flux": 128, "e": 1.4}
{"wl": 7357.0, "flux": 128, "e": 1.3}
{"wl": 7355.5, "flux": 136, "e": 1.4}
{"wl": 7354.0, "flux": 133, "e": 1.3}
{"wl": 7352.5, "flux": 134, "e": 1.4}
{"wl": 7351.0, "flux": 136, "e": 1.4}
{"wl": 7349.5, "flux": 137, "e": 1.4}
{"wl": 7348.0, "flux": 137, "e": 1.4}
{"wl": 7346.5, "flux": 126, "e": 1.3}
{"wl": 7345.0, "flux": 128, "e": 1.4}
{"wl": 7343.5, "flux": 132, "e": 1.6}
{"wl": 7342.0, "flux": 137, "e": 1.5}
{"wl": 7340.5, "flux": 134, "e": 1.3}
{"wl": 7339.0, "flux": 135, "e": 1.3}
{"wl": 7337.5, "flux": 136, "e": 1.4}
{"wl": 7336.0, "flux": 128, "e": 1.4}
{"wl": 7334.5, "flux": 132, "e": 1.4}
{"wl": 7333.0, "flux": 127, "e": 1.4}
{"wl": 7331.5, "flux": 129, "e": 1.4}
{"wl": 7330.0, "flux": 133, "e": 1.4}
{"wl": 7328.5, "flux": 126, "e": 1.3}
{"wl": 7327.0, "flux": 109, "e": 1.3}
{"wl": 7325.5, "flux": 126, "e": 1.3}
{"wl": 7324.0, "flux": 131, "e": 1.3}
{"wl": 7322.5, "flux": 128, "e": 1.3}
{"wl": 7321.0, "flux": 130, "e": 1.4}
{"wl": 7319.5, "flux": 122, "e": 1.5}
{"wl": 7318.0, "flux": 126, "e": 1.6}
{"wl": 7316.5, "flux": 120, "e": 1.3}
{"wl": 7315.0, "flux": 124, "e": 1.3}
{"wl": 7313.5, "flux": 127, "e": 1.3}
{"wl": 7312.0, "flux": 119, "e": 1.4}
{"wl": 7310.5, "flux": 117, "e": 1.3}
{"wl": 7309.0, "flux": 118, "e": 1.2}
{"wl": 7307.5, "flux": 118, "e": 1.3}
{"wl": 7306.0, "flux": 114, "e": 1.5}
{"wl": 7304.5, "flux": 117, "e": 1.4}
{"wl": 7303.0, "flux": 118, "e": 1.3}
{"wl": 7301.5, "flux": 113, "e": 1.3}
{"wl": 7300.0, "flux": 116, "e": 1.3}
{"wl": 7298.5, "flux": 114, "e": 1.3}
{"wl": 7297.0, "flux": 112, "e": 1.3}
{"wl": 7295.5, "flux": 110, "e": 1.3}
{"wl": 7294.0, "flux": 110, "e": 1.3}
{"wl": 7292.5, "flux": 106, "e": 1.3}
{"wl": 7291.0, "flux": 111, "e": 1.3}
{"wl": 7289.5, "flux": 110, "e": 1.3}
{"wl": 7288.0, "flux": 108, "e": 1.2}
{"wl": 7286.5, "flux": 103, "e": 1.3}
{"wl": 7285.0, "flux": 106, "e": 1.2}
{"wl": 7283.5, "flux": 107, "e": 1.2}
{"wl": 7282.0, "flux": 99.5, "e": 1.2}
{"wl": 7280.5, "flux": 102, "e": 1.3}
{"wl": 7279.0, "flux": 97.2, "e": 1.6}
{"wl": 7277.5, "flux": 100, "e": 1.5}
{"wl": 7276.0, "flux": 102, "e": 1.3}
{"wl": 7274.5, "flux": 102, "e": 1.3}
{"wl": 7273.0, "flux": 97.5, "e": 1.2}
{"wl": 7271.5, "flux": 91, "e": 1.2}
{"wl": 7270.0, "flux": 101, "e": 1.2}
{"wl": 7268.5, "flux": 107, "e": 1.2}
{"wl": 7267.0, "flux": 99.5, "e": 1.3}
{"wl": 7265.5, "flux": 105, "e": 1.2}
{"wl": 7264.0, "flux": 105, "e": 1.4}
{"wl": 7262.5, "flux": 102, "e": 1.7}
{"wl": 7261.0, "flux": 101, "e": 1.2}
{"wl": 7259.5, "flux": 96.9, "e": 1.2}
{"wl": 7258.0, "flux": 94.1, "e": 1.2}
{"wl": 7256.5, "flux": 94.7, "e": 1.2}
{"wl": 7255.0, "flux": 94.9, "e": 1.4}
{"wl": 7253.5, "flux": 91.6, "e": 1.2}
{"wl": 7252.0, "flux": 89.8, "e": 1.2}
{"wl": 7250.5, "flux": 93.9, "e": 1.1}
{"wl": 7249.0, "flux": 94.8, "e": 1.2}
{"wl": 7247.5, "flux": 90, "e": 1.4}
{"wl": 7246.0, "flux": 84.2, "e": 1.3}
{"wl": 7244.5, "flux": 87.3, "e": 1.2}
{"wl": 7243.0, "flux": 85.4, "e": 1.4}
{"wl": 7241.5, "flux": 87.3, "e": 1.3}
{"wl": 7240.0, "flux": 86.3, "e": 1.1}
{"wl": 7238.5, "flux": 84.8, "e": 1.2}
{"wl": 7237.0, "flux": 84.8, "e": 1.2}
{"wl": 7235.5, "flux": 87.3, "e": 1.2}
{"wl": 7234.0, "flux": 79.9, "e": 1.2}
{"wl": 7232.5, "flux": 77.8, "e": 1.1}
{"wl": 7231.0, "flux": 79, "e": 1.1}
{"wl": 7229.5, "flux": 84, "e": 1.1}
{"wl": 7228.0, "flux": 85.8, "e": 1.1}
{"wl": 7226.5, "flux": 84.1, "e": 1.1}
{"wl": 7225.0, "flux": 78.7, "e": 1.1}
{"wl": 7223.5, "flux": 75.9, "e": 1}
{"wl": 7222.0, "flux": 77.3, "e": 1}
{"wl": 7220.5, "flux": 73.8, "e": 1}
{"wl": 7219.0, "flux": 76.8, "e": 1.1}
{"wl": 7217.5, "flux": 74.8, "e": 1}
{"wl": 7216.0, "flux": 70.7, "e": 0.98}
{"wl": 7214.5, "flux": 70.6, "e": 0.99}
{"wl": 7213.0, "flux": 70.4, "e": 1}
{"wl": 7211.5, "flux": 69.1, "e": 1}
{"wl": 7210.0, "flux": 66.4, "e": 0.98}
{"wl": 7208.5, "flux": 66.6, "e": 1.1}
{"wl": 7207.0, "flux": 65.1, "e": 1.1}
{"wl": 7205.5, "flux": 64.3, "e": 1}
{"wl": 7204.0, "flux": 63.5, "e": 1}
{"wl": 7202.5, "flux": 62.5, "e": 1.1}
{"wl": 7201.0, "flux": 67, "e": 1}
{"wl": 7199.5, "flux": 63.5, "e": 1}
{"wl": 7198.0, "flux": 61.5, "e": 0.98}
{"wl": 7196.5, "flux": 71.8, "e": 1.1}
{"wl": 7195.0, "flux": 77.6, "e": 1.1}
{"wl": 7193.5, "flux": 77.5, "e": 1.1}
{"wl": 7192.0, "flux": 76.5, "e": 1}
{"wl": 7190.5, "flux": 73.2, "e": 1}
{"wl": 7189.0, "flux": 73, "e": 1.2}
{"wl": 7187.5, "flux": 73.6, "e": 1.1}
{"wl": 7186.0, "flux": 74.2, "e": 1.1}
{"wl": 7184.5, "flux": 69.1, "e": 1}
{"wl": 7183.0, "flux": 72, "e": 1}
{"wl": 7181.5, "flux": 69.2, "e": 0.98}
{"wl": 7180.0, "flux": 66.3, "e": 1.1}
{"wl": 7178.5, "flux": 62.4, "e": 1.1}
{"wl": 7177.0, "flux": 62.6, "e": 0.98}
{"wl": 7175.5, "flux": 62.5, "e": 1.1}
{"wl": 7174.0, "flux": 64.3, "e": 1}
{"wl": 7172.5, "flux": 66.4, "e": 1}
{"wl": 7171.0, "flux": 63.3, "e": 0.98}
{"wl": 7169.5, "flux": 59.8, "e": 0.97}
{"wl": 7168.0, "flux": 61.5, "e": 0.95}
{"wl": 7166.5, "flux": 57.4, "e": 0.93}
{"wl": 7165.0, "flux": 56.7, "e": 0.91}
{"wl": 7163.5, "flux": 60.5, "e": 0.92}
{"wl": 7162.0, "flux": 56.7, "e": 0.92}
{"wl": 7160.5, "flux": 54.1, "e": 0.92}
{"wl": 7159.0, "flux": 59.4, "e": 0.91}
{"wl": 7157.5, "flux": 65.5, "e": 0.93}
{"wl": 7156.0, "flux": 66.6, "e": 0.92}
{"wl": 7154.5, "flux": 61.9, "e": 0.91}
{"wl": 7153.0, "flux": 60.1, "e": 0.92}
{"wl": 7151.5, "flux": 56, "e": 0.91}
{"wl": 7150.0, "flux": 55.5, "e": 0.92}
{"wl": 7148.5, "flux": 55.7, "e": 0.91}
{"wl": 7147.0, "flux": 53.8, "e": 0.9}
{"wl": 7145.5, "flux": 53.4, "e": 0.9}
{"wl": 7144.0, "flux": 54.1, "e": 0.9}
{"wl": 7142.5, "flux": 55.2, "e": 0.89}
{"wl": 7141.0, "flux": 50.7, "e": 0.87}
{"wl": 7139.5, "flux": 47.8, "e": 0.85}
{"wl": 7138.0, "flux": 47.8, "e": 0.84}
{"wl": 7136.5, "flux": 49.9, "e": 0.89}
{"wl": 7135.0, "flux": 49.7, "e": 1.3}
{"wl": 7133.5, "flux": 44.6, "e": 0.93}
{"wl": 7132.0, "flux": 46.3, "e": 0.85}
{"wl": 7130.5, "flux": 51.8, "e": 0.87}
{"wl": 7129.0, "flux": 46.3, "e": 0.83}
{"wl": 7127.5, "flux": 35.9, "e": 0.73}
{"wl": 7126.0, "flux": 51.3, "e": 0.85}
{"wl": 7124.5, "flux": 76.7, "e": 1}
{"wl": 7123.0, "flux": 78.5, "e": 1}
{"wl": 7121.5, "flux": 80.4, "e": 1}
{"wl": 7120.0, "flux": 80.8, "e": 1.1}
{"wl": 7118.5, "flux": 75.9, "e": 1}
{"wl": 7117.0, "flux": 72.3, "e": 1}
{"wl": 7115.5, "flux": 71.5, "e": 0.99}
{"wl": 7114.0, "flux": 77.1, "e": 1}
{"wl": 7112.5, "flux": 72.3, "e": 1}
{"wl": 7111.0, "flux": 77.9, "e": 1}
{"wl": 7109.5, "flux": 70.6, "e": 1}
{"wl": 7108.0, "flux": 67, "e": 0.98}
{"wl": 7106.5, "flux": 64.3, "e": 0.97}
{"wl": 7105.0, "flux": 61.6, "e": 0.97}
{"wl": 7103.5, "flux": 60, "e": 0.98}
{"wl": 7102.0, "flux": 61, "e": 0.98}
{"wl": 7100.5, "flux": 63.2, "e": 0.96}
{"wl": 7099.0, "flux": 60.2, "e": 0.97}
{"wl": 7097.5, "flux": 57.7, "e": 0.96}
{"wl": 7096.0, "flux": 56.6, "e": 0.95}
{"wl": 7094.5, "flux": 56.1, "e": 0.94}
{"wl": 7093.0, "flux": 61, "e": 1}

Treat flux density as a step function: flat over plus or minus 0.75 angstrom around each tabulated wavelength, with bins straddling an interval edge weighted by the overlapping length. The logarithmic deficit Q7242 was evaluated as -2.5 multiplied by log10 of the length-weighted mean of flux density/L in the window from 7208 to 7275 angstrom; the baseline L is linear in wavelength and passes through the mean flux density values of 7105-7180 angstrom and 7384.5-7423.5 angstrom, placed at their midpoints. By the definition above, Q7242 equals 0.10 mag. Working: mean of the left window 60.7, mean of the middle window 86.7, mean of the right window 150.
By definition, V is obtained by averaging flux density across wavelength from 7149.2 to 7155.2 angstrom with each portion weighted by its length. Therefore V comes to 58.3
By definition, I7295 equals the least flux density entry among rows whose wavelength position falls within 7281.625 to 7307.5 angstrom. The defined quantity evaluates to 99.5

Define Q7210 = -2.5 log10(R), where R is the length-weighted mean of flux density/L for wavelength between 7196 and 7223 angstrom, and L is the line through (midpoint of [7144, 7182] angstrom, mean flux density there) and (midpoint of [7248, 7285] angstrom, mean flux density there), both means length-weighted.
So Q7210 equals 0.13 mag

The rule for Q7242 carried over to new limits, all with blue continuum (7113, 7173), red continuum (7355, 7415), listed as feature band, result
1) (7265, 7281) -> 0.06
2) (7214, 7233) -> 0.14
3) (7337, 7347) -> -0.02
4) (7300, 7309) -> 0.01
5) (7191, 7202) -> 0.11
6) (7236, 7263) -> 0.07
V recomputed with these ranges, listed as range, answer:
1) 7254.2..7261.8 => 96.3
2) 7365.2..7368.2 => 140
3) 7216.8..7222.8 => 75.7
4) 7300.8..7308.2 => 116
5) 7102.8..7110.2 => 64.7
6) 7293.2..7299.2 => 111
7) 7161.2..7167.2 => 57.8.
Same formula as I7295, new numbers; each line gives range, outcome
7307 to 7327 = 109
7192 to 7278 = 61.5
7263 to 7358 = 91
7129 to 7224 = 44.6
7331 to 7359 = 126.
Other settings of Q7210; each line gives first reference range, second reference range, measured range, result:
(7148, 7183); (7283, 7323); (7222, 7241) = 0.066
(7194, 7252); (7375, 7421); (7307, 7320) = -0.064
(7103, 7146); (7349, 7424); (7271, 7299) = 0.082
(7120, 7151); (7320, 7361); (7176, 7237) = 0.122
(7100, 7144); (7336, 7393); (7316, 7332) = 0.013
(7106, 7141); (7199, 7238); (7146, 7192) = 0.077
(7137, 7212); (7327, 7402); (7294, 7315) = -0.008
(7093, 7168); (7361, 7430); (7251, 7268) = 0.058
